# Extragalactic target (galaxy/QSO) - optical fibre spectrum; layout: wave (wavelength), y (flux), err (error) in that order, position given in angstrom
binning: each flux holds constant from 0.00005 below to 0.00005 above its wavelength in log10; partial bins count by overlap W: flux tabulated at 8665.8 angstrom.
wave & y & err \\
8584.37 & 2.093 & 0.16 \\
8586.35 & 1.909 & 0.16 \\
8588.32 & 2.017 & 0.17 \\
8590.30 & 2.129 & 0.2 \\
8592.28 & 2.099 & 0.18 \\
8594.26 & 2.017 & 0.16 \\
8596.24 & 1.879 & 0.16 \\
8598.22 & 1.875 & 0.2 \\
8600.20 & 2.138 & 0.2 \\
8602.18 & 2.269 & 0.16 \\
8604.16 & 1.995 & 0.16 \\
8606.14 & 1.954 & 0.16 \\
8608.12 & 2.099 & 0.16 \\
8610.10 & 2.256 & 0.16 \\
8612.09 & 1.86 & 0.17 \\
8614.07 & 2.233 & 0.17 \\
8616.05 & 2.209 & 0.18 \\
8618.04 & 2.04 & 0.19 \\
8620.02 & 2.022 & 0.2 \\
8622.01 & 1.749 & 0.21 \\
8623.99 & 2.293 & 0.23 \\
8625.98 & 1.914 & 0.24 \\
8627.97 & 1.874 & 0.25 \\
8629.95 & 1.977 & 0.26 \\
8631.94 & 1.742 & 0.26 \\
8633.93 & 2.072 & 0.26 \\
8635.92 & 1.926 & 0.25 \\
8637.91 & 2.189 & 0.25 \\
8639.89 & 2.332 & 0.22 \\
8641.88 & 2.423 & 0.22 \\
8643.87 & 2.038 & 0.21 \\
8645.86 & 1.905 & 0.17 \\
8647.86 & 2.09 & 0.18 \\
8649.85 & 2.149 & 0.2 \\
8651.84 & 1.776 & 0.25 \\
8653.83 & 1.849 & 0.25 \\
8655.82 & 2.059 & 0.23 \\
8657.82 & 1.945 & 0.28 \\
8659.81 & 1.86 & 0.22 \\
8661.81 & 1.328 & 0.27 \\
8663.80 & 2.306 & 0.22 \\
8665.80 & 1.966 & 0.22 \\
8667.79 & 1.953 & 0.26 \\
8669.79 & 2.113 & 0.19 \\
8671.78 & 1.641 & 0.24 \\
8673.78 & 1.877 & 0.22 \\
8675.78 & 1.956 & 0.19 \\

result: 1.966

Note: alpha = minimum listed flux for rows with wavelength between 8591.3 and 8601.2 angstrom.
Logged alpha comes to 1.875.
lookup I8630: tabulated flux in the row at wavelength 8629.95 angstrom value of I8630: 1.977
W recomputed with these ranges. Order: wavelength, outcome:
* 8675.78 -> 1.956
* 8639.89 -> 2.332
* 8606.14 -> 1.954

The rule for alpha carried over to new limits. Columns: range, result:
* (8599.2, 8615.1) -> 1.86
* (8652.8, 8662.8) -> 1.328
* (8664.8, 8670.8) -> 1.953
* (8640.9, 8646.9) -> 1.905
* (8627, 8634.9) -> 1.742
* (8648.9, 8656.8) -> 1.776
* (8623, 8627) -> 1.914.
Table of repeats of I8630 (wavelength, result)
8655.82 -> 2.059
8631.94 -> 1.742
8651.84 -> 1.776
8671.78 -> 1.641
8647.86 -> 2.09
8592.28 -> 2.099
